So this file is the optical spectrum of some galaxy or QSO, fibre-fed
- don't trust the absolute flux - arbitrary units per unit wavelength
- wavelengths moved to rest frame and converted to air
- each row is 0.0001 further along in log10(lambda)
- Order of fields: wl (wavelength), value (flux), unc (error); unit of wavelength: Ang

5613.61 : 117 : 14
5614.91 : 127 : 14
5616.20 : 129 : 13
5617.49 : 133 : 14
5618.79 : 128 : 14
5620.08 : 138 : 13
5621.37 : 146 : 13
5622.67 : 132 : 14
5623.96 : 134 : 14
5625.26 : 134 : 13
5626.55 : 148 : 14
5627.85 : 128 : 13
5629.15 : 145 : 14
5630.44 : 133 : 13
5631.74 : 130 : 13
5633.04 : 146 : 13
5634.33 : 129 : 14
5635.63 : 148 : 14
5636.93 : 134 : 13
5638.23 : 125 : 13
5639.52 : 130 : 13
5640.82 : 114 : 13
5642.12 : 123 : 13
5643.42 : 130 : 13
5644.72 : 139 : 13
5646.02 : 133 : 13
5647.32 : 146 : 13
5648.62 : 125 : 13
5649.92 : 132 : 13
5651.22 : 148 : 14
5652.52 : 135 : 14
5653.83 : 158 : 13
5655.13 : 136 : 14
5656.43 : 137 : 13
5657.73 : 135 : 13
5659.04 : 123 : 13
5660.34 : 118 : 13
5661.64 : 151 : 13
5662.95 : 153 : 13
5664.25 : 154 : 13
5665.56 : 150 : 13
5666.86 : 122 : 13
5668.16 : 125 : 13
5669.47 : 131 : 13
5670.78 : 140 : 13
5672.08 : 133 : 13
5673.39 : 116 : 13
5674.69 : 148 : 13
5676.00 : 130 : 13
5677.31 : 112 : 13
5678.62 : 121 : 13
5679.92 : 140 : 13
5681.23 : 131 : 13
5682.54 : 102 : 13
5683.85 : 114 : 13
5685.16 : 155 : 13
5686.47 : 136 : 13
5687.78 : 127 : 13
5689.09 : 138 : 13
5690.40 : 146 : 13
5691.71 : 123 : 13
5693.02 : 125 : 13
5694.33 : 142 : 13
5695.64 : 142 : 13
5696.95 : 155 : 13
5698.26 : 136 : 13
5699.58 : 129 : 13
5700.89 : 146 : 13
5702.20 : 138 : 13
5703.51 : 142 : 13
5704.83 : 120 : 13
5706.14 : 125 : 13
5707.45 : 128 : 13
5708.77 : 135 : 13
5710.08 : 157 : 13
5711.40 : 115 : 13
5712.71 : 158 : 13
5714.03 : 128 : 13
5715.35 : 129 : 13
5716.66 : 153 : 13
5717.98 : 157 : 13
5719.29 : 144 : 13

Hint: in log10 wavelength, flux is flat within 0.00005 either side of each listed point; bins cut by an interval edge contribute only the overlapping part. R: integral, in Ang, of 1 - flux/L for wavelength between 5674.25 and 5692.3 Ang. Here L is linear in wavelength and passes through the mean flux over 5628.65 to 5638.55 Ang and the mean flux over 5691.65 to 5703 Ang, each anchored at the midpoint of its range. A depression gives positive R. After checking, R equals 1.0 Ang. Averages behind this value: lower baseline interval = 136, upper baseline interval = 138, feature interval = 130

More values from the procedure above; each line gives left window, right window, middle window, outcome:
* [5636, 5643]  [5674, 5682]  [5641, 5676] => -2.1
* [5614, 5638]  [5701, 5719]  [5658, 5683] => 0.9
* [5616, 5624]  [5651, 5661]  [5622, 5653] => 0.2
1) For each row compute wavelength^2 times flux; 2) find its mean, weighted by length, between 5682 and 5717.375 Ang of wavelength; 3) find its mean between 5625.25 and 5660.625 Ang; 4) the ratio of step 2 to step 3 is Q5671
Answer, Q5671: 1.0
